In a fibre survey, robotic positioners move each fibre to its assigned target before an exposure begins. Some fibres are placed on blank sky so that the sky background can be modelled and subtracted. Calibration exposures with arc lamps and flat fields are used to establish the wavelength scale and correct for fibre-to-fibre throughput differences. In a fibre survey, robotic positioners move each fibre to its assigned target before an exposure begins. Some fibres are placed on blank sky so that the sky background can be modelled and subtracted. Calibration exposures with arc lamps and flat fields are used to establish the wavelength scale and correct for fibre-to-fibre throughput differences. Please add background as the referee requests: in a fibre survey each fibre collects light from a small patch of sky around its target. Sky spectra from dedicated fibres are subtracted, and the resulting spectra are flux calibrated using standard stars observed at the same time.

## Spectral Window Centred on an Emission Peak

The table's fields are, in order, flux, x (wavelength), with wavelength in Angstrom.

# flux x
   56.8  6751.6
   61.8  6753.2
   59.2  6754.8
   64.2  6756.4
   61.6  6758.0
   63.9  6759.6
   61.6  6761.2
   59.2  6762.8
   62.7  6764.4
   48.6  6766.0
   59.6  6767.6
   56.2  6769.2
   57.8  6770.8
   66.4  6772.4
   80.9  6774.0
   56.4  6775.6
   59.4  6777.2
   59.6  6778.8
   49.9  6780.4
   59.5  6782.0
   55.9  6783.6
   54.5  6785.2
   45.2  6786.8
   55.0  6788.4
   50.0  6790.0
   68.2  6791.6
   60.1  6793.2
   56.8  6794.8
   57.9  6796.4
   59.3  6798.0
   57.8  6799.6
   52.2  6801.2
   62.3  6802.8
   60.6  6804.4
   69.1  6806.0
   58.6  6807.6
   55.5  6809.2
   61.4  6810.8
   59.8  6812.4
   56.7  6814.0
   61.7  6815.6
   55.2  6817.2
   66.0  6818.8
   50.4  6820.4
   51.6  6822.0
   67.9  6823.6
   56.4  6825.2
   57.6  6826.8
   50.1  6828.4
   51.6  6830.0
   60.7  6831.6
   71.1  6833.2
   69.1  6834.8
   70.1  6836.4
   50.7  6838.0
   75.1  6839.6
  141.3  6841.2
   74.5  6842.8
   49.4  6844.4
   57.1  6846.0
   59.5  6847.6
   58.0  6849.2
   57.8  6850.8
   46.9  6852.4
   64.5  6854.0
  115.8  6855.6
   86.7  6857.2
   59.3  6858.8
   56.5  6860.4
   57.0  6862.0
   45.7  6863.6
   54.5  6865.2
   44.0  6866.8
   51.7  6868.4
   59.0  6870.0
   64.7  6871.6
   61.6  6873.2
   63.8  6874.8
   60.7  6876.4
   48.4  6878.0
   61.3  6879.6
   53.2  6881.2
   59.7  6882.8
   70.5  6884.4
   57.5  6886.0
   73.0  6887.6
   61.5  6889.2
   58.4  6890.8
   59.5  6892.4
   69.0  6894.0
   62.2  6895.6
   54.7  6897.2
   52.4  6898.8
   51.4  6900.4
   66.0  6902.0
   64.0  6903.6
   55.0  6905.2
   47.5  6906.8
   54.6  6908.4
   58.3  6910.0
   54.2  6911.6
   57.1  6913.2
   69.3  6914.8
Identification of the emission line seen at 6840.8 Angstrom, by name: [S II] 6716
